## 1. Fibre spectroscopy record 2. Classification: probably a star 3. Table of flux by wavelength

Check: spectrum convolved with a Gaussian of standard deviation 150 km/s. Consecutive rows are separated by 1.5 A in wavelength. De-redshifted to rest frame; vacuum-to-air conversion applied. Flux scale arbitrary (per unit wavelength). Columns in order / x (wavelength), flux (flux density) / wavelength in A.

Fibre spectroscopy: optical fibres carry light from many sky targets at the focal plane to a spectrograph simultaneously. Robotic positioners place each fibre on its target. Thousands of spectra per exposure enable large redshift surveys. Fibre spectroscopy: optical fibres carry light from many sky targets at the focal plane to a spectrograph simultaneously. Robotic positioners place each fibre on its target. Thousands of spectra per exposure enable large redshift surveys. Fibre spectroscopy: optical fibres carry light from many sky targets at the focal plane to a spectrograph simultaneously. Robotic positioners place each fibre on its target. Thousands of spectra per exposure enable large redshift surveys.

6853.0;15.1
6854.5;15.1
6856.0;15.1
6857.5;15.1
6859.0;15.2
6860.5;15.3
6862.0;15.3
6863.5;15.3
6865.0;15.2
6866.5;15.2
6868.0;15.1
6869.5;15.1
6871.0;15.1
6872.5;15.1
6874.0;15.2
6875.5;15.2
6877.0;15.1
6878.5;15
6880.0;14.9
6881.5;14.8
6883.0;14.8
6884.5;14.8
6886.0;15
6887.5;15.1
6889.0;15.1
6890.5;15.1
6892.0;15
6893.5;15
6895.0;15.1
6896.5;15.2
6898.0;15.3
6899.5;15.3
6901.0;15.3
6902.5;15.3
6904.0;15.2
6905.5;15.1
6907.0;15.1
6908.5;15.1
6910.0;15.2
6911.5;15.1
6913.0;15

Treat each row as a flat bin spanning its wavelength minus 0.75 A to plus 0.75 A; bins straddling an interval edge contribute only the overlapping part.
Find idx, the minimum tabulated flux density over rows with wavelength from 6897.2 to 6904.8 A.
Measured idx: 15.2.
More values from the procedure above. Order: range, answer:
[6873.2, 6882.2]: 14.8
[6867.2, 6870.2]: 15.1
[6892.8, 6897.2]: 15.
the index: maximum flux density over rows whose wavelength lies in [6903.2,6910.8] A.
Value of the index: 15.2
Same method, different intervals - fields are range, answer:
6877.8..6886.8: 15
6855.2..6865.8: 15.3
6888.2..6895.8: 15.1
